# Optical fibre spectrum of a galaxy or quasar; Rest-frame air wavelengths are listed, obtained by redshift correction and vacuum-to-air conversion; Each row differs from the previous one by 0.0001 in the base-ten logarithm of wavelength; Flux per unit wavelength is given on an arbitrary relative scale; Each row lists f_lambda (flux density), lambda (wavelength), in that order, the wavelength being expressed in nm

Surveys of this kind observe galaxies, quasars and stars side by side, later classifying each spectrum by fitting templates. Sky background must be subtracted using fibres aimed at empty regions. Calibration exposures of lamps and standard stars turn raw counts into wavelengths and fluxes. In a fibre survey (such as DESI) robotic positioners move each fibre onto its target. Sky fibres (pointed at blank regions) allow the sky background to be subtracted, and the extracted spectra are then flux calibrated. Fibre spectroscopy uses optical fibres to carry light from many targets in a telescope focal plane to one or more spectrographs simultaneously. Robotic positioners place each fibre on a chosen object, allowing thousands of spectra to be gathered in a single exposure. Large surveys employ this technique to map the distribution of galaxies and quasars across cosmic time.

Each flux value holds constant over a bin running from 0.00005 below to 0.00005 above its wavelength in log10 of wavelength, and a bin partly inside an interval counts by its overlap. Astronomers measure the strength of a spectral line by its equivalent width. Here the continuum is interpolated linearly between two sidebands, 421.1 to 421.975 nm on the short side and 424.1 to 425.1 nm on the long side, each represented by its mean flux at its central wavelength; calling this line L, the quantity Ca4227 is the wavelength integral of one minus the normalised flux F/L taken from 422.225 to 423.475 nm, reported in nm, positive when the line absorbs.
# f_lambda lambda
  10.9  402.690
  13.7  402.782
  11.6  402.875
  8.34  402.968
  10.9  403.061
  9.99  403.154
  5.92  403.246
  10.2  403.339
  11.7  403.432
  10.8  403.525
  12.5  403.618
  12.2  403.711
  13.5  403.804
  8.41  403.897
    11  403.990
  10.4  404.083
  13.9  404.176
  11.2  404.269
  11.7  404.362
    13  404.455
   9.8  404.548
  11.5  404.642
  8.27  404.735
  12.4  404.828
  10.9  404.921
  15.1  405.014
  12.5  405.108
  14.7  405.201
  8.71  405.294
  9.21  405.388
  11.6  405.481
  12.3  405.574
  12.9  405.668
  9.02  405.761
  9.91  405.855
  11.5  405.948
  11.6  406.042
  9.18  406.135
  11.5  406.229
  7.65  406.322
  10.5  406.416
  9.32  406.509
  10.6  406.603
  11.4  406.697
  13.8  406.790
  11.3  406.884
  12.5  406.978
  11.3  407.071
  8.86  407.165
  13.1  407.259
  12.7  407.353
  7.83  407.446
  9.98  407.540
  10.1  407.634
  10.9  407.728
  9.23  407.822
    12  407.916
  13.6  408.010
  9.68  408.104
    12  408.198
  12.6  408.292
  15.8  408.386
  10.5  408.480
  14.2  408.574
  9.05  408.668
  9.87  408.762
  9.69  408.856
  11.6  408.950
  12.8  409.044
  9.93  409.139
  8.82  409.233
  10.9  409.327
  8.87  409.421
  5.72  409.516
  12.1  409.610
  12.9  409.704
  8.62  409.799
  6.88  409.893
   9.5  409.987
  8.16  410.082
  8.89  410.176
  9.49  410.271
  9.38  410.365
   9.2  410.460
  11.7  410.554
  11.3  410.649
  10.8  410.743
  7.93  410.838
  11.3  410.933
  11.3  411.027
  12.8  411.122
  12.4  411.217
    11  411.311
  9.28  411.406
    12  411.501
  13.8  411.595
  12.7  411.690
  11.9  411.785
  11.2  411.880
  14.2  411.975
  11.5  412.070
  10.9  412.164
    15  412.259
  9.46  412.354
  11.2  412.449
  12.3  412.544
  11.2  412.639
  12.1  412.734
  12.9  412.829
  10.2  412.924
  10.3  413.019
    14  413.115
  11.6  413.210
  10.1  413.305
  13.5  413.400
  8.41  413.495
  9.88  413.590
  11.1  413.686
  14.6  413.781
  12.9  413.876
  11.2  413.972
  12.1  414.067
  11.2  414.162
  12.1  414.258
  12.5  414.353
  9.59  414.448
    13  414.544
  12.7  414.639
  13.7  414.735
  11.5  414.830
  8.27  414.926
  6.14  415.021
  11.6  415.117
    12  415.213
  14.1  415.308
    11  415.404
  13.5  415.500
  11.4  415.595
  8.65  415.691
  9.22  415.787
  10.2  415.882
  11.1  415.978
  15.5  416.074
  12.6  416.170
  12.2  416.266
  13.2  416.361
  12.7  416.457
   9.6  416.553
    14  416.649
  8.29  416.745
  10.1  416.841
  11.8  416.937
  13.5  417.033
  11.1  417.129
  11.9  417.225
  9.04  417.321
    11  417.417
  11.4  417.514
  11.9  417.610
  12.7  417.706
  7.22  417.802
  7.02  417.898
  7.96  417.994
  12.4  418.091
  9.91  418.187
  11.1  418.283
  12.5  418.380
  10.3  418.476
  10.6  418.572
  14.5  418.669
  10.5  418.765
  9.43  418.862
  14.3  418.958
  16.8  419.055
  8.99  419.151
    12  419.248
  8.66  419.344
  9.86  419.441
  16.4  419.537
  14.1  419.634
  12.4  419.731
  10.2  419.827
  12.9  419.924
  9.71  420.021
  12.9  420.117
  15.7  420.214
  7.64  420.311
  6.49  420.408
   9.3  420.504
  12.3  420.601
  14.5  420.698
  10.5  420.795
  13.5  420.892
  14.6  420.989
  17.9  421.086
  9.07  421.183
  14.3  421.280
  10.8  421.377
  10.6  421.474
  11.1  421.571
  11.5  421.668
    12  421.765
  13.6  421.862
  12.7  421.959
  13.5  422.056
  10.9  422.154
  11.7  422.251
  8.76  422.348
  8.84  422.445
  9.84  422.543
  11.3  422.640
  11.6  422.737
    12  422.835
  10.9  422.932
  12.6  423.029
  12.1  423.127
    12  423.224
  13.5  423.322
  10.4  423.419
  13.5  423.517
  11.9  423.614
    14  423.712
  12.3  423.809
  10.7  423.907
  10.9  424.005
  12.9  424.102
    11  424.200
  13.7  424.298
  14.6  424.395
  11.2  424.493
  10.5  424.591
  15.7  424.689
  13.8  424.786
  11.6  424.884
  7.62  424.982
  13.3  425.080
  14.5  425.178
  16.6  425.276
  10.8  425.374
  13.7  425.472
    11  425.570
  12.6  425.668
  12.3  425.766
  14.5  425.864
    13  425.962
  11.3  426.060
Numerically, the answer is 0.09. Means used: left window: 12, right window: 12.3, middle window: 11.2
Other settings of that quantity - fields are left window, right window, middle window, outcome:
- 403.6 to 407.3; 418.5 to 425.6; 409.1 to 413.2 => 0.24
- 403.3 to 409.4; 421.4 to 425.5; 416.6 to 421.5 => 0.13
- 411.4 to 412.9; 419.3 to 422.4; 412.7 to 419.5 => 0.35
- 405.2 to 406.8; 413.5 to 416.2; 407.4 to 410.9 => 0.20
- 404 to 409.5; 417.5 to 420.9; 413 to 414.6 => -0.06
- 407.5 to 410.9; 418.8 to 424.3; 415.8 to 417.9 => 0.00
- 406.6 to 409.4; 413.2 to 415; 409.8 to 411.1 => 0.19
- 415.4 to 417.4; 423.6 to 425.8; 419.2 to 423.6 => 0.11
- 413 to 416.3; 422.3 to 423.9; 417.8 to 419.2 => 0.06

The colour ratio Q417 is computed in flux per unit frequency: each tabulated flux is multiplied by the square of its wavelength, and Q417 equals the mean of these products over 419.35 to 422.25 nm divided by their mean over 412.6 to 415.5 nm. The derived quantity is 1.08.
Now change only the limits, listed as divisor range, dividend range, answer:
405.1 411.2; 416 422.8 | 1.14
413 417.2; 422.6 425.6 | 1.12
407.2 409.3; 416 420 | 1.08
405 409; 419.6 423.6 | 1.13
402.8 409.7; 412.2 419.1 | 1.09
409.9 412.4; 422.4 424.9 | 1.17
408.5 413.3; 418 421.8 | 1.13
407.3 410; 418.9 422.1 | 1.21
